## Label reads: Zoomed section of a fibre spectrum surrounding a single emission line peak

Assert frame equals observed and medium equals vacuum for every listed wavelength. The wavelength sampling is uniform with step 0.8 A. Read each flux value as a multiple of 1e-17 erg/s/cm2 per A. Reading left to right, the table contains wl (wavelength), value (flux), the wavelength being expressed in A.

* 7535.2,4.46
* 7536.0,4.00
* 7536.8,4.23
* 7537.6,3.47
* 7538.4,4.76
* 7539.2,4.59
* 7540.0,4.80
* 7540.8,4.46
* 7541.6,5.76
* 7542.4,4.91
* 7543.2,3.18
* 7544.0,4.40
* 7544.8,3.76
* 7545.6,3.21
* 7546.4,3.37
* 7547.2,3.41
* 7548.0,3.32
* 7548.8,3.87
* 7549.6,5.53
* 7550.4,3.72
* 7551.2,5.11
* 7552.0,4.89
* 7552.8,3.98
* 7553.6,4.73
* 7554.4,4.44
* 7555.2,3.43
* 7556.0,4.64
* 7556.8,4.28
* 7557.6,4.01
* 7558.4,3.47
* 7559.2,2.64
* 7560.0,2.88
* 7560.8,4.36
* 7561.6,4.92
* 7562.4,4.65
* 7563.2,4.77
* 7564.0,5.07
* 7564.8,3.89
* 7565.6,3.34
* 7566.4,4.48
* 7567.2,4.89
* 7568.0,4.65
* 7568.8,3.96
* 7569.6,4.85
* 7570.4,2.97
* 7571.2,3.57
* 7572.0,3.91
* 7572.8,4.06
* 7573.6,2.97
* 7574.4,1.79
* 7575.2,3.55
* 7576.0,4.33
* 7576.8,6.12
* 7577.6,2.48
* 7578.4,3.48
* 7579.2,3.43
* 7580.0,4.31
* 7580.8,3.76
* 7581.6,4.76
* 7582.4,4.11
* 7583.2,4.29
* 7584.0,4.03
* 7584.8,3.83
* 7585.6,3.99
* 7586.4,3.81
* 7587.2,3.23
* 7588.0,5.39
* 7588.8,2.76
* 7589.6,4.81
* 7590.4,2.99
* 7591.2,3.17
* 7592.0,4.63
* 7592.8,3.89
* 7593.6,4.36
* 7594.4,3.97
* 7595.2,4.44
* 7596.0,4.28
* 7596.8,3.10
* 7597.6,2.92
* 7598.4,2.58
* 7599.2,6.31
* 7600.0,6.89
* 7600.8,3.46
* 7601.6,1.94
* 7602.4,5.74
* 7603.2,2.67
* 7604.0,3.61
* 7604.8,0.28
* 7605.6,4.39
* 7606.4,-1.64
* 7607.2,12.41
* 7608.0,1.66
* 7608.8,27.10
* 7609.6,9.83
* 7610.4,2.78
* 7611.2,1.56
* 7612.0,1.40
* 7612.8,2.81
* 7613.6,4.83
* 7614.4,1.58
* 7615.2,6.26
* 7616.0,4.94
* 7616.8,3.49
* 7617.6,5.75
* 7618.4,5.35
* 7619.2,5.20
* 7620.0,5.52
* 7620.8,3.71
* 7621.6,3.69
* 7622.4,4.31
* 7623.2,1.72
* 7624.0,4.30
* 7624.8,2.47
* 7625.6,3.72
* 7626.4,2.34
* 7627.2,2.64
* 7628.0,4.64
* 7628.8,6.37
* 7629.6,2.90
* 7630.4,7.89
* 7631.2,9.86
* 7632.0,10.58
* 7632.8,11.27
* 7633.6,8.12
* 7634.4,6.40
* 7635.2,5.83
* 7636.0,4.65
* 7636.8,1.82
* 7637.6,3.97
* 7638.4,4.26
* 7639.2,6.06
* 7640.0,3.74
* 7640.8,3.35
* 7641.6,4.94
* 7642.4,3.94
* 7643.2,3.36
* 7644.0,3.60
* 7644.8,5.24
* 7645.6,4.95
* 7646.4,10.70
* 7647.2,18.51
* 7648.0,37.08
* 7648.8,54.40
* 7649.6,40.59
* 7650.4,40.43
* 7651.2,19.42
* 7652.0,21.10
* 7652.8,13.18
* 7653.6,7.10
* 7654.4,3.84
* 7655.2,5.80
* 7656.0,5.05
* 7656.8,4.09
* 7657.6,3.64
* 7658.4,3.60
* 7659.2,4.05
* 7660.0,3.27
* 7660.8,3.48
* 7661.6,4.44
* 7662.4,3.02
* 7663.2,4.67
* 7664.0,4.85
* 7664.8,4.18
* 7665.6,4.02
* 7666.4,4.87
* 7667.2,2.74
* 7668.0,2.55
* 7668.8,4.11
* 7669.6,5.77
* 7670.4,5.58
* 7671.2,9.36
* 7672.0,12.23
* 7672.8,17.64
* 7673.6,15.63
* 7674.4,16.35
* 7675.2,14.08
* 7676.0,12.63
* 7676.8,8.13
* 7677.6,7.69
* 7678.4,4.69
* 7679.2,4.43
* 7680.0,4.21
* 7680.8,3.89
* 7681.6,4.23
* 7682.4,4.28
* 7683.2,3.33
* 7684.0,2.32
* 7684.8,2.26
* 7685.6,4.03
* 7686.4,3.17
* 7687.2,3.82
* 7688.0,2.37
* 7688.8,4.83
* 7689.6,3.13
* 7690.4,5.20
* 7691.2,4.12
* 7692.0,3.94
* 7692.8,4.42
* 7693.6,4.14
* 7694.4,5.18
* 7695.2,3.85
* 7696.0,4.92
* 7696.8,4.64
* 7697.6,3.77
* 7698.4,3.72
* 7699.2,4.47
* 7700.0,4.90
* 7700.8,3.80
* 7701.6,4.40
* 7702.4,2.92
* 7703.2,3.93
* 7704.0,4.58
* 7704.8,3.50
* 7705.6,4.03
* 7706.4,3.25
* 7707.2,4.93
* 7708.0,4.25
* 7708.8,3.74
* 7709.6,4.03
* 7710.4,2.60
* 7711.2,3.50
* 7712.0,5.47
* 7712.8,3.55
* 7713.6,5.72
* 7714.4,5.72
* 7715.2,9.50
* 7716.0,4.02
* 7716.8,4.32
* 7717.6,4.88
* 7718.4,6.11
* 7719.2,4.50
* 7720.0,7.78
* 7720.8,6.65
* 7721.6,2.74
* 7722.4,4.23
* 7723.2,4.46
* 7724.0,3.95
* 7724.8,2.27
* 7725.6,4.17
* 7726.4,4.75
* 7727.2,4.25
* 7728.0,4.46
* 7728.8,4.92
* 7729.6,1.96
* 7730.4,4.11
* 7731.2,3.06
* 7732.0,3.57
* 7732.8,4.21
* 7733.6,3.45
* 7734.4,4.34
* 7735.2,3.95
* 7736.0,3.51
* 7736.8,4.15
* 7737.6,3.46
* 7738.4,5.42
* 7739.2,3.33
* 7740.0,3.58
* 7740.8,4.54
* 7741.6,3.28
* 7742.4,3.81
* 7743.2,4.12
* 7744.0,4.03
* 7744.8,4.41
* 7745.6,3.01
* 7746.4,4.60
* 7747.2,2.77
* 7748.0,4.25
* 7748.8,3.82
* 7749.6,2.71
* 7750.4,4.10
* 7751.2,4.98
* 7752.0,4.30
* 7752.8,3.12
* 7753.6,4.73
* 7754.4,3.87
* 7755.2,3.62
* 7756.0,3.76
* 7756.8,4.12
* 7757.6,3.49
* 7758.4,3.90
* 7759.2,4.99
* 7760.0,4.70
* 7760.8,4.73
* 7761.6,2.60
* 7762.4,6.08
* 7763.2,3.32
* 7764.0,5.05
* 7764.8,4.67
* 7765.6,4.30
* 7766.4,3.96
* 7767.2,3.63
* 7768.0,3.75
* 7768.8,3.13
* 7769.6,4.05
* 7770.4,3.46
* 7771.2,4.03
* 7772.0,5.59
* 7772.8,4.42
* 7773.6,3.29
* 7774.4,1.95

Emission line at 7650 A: H-alpha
